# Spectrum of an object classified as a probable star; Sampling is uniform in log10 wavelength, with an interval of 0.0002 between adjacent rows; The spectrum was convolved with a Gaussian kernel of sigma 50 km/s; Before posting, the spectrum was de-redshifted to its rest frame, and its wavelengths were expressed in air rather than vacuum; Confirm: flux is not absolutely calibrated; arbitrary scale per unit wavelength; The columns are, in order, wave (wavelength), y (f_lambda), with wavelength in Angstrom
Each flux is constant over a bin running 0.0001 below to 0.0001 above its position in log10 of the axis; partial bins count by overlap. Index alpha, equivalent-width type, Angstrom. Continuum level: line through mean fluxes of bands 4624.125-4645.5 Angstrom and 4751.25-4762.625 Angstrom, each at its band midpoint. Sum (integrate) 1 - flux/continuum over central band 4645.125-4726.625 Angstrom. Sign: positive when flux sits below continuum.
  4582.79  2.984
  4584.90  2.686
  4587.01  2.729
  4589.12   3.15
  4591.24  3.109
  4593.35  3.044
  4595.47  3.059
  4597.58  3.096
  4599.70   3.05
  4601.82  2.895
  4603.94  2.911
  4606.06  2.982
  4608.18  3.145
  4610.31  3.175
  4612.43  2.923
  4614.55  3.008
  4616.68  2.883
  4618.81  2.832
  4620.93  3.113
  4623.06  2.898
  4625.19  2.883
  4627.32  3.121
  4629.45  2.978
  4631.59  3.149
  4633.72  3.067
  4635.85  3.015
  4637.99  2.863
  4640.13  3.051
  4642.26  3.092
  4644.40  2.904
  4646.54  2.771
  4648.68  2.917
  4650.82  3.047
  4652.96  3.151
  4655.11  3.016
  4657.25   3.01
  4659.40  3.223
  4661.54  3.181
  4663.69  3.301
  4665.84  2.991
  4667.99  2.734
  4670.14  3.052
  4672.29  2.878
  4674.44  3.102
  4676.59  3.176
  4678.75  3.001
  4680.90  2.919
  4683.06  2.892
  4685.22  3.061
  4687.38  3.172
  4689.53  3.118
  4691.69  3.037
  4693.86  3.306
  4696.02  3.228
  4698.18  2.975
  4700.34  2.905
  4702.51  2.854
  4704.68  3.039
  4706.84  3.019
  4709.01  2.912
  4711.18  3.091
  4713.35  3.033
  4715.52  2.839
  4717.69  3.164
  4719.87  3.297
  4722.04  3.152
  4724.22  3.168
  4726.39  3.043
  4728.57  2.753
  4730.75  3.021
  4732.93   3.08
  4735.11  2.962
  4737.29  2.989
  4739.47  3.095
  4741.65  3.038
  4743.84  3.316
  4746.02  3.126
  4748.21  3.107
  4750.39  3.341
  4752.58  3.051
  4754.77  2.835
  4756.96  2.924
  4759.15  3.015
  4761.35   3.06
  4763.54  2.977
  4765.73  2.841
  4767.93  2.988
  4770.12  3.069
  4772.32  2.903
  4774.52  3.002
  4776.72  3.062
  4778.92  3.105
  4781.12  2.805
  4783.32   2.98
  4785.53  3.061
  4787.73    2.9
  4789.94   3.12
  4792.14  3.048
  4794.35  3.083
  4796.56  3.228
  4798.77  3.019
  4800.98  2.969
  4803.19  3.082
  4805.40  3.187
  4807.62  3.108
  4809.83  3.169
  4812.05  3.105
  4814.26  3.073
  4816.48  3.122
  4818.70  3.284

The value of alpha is -1.3 Angstrom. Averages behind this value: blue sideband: 3.01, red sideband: 2.98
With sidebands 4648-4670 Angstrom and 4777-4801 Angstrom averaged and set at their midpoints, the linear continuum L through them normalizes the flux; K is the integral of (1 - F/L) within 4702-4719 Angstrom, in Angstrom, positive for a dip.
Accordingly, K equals 0.3 Angstrom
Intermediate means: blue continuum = 3.06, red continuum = 3.03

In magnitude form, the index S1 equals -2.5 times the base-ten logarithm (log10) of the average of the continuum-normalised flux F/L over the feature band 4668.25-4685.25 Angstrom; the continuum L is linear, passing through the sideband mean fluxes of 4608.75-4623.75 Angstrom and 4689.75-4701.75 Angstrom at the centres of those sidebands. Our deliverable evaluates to 0.024 mag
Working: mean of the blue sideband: 2.98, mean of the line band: 2.99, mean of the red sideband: 3.08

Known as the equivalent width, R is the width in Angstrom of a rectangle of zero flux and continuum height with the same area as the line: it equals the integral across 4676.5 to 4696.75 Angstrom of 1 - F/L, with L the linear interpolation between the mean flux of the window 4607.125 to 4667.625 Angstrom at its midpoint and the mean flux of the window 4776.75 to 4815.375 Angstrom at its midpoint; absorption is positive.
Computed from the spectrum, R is -0.3 Angstrom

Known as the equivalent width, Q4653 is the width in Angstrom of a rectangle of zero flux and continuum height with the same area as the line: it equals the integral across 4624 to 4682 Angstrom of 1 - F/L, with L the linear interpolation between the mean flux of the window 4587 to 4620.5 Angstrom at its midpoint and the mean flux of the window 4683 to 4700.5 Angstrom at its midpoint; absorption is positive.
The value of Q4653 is 0.7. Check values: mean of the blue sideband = 3.01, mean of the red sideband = 3.1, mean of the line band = 3.02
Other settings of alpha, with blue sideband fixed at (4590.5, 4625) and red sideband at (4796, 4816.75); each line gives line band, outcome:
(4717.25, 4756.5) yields -0.17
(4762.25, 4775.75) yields 0.52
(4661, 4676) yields 0.00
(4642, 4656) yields 0.21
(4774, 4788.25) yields 0.46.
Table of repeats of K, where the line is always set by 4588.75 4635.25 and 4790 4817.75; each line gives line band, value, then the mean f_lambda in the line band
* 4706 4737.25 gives 0.30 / 3.04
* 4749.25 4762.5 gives 0.19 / 3.04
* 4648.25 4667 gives -0.36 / 3.1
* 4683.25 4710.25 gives 0.08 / 3.05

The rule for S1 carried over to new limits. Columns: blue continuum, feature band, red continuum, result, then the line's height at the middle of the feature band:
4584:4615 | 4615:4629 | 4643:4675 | 0.02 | 3.01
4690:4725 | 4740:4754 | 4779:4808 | -0.03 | 3.06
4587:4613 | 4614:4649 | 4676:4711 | 0.02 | 3.04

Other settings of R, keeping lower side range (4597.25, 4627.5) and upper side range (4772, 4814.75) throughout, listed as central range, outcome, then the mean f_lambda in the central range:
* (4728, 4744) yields 0.0 Angstrom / 3.02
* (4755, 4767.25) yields 0.3 Angstrom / 2.95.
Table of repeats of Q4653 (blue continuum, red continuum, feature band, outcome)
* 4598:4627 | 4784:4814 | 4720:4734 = 0.0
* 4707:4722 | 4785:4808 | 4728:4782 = 0.8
